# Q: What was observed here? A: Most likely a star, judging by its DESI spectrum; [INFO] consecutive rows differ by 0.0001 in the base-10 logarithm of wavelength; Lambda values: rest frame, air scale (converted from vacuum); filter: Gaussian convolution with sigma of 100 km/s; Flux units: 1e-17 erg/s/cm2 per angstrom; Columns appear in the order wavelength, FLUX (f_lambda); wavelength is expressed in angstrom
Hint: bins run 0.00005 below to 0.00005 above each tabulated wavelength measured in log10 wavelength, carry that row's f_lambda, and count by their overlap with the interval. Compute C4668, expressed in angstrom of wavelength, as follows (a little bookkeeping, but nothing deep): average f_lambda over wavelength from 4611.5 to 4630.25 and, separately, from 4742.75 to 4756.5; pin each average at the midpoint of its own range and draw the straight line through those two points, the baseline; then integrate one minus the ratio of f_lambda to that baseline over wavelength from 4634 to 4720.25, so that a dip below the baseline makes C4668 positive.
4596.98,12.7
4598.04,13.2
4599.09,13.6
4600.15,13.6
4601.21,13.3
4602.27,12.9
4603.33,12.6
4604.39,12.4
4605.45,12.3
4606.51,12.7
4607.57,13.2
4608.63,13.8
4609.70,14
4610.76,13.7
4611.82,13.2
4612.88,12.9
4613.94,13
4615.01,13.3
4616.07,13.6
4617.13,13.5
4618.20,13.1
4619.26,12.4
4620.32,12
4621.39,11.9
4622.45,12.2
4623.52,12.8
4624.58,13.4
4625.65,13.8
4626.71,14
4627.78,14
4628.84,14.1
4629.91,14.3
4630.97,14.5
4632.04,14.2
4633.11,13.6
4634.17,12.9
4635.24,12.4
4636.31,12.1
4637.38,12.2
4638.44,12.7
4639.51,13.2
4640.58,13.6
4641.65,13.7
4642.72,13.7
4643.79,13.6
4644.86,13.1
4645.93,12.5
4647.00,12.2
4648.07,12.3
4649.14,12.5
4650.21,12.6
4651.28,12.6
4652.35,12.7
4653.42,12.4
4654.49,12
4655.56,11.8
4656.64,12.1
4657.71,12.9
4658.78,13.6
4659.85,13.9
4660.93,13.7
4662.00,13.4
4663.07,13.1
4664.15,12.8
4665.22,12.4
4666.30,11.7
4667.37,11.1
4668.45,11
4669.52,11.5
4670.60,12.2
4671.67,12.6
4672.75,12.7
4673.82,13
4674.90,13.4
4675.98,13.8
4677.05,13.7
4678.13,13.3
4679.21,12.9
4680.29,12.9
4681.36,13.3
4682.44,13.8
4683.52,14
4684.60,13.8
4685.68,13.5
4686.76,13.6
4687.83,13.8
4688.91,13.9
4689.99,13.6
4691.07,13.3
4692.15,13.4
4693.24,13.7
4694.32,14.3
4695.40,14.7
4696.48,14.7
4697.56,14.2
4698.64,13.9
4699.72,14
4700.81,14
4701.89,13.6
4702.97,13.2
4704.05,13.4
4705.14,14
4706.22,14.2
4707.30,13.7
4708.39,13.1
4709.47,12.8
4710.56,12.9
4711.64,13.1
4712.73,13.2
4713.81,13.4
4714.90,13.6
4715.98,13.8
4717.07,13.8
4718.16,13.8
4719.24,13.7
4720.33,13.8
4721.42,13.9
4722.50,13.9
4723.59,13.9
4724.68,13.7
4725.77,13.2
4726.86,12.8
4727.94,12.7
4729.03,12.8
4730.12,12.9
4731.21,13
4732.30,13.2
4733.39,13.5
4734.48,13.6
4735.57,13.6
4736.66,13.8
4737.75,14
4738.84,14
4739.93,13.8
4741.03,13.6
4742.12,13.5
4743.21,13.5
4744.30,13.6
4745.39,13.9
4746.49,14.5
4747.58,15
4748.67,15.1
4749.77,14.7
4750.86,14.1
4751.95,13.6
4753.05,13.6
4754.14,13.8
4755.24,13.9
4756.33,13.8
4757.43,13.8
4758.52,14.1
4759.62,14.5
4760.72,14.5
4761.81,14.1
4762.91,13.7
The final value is 2.6 angstrom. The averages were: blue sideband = 13.2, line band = 13.2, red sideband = 14.1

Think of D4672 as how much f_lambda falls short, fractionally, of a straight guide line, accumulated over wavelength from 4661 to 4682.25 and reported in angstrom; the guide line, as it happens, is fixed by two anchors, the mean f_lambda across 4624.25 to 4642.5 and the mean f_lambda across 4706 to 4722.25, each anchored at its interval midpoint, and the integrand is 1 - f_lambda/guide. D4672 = 1.21 angstrom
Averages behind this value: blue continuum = 13.5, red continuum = 13.5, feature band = 12.7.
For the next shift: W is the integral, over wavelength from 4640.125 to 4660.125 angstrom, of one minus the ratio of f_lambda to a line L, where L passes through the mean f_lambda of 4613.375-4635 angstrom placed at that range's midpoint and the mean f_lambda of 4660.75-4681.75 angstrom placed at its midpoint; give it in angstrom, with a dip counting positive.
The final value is 0.3 angstrom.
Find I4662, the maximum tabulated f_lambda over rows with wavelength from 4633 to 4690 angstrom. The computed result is 14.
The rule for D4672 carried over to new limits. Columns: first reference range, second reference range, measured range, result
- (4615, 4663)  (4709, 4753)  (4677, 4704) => -0.7 angstrom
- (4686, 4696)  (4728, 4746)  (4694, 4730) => 0.1 angstrom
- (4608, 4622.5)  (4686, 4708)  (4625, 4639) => -0.2 angstrom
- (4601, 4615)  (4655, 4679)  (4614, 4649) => -0.6 angstrom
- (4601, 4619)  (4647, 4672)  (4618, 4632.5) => -0.5 angstrom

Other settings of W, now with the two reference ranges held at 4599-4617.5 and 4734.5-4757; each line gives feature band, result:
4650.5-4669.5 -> 1.4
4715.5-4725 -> 0.0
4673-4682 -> 0.2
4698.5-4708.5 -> 0.0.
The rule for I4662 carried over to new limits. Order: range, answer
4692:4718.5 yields 14.7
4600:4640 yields 14.5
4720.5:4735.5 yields 13.9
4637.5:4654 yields 13.7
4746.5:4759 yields 15.1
